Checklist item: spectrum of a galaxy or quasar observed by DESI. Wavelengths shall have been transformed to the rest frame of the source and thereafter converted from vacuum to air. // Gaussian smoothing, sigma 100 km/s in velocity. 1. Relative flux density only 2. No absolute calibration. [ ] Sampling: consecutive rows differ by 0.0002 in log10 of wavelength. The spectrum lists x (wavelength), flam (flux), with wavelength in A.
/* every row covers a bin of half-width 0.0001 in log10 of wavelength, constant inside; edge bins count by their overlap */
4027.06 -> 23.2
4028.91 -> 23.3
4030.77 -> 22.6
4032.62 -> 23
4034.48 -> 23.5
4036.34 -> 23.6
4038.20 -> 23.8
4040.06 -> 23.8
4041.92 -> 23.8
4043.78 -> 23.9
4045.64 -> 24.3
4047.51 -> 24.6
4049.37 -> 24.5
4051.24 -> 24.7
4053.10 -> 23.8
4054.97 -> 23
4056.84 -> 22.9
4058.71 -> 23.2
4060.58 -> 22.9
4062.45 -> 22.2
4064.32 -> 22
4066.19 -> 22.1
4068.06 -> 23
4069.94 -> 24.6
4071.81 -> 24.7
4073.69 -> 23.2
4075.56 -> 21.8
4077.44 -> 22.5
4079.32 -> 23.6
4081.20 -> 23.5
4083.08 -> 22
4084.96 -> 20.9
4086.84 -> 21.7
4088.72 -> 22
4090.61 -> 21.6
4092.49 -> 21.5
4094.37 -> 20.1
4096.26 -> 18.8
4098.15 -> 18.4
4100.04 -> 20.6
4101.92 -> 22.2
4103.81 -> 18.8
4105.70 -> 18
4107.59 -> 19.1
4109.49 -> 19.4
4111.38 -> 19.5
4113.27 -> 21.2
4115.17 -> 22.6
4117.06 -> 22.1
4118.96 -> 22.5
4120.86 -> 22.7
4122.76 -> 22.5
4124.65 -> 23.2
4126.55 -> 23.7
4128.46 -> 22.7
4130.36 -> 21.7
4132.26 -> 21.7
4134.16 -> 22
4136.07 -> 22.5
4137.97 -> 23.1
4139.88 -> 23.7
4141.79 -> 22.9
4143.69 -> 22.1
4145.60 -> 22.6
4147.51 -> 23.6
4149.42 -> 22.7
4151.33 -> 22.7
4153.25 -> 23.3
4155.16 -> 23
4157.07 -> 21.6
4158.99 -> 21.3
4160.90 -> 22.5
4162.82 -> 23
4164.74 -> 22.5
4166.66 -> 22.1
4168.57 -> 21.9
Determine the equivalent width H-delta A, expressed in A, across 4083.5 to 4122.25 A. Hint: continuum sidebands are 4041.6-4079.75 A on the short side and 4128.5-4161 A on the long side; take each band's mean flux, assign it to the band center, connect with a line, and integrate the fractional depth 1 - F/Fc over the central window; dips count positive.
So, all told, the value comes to 3.8 A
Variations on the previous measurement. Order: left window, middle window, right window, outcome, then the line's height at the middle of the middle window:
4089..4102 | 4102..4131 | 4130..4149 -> 0.2 A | 21.5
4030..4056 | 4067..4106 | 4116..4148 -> 2.7 A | 23.2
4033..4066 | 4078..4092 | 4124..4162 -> 0.6 A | 23.2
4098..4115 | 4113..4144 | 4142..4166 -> -2.1 A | 21.1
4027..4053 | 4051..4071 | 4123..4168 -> 0.4 A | 23.6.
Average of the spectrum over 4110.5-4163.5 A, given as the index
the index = 22.5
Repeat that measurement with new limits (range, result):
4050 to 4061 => 23.5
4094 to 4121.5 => 20.4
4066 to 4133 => 21.7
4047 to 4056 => 24.1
